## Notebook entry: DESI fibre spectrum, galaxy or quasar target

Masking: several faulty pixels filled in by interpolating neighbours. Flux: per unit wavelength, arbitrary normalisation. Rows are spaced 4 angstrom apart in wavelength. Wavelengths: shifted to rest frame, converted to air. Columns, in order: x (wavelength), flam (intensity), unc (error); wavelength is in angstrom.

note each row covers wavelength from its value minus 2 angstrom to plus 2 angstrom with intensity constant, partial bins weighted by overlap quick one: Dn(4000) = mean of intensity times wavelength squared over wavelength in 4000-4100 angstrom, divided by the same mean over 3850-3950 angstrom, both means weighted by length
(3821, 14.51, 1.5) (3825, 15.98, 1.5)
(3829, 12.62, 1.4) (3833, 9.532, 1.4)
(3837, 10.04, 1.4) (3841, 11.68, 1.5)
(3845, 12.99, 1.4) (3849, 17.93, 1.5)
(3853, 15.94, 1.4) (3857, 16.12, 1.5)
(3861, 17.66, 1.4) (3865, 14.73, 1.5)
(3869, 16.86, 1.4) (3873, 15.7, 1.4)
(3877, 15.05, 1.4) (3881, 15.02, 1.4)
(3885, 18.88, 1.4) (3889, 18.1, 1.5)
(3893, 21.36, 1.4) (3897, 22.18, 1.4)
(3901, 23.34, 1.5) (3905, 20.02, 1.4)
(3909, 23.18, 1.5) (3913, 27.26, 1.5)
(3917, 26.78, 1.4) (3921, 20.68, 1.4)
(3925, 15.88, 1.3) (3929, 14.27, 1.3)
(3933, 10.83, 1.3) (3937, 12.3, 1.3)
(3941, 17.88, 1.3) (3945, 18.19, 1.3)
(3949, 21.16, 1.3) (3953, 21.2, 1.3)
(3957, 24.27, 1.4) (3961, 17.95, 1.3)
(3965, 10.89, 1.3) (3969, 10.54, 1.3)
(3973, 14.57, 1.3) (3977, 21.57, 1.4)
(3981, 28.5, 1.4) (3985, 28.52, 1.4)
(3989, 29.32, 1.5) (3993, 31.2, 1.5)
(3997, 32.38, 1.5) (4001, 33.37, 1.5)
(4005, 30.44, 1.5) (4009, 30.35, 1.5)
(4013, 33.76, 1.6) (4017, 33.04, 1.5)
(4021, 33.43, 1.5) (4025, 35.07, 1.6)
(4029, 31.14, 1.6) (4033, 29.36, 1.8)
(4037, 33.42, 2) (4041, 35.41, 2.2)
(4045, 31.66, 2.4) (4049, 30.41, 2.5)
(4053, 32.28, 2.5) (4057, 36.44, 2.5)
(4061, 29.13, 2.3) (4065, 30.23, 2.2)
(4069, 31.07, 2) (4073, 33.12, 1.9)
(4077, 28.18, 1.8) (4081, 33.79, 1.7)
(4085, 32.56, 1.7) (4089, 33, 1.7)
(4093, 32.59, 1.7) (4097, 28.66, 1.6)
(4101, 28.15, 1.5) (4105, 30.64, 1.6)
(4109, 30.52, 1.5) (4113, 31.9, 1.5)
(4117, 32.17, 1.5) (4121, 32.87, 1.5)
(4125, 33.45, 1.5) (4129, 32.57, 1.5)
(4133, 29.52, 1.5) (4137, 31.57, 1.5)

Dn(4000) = 1.9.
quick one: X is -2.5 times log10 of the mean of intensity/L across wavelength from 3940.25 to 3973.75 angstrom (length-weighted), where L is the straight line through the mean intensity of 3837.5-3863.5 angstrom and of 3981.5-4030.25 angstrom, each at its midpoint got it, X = 0.443 mag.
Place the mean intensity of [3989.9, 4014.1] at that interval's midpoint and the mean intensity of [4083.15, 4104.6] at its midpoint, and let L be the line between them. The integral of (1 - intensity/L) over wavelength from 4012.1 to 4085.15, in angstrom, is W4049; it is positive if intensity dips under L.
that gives -2.1 angstrom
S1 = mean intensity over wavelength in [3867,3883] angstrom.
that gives 15.7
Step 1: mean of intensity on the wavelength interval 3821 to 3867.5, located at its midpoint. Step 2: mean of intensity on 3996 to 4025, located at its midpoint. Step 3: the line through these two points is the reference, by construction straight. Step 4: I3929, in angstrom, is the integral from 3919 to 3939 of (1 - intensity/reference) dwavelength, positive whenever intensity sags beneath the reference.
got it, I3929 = 7.4 angstrom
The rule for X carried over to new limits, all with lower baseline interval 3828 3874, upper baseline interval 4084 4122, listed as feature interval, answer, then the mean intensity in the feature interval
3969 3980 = 0.27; 17.6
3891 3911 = -0.24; 22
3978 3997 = -0.24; 29.3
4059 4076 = -0.07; 30.7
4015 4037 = -0.24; 32.5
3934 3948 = 0.26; 16.1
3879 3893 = -0.08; 17.9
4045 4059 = -0.18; 32.8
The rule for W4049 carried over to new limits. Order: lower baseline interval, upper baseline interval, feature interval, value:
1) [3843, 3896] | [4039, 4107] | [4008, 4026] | -3.7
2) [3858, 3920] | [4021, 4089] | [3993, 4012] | -2.4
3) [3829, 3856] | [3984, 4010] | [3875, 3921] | -3.2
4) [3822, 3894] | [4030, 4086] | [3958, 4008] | 3.3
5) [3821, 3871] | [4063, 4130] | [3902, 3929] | -3.8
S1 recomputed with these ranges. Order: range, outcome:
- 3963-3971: 10.7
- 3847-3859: 16.7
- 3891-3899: 21.8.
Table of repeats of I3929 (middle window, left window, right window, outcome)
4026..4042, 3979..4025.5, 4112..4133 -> -0.30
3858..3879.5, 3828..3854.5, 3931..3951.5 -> -3.38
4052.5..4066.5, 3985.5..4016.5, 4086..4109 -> -0.48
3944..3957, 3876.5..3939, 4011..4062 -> 1.50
